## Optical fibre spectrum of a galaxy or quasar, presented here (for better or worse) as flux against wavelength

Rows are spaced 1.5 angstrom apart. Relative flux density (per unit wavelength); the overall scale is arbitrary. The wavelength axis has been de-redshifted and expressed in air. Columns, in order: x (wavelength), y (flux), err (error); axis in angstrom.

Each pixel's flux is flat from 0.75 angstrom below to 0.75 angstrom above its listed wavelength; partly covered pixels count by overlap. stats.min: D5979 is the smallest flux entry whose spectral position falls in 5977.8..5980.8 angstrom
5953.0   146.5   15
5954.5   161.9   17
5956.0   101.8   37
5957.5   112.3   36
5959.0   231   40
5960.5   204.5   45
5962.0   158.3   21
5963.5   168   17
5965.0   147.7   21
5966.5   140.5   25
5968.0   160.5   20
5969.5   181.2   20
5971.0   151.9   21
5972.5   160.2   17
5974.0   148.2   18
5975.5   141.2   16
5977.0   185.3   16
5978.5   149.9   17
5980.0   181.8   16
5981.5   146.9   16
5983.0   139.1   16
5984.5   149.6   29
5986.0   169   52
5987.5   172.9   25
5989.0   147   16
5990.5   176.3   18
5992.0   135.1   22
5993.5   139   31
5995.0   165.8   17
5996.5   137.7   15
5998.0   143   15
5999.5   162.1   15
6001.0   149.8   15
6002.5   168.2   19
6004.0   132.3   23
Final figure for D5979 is 149.9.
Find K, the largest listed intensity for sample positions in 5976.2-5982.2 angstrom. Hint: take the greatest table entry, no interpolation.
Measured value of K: 185.3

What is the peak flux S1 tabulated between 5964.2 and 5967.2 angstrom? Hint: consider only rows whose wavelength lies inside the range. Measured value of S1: 147.7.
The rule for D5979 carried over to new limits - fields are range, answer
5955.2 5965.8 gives 101.8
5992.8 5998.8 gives 137.7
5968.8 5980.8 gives 141.2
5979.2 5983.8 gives 139.1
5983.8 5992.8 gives 135.1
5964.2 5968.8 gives 140.5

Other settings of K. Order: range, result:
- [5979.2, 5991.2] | 181.8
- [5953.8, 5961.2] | 231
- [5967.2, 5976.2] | 181.2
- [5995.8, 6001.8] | 162.1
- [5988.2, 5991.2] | 176.3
